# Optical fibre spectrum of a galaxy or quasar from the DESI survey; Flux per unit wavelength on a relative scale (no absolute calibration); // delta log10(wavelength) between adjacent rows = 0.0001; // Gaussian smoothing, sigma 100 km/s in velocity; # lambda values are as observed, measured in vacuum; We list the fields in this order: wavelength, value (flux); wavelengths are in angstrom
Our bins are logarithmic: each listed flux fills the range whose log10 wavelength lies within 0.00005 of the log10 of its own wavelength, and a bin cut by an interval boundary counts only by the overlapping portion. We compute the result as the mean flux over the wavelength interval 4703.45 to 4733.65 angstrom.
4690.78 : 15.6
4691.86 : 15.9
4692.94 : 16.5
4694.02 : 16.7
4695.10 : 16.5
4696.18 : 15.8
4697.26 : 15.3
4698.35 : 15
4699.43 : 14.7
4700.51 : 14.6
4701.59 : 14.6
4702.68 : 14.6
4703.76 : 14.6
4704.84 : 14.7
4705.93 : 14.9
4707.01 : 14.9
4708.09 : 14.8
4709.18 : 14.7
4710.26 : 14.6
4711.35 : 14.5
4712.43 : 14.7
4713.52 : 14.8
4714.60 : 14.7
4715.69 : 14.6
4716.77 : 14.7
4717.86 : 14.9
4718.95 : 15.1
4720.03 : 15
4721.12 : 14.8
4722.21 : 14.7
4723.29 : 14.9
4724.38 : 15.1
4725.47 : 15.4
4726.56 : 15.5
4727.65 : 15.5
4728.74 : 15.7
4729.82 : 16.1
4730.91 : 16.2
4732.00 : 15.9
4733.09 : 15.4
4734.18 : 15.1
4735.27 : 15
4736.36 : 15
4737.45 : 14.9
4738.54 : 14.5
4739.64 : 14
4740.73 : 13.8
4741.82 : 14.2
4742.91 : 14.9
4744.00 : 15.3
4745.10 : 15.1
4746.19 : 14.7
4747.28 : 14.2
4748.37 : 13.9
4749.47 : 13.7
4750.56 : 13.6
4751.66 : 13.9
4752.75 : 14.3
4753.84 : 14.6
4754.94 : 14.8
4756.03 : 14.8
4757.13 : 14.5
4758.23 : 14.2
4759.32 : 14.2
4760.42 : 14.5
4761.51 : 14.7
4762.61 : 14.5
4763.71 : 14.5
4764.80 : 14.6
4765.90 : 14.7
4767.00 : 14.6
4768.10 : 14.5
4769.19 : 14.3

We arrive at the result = 15.1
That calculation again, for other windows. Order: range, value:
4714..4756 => 14.8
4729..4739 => 15.4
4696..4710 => 14.8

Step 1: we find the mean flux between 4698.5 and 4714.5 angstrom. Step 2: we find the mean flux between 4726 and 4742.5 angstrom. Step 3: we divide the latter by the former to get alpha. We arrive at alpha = 1.0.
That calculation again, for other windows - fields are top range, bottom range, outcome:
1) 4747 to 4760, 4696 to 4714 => 0.96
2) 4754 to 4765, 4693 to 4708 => 0.96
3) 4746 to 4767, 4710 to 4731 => 0.95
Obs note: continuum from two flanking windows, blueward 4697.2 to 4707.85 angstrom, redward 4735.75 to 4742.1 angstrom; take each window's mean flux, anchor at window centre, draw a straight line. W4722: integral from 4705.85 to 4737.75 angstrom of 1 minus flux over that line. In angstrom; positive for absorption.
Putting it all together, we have -1.1 angstrom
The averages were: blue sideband 14.8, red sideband 14.4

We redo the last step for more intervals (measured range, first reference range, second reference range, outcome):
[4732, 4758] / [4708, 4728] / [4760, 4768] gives 0.3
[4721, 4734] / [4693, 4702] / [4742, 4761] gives -0.5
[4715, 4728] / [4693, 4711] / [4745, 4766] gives -0.2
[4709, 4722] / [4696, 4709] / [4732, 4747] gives 0.1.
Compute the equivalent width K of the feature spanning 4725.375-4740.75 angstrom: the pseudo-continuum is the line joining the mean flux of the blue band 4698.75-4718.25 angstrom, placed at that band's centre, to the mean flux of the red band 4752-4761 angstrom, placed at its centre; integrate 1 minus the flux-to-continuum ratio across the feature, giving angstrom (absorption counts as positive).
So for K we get -0.7 angstrom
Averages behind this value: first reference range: 14.7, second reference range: 14.5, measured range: 15.2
